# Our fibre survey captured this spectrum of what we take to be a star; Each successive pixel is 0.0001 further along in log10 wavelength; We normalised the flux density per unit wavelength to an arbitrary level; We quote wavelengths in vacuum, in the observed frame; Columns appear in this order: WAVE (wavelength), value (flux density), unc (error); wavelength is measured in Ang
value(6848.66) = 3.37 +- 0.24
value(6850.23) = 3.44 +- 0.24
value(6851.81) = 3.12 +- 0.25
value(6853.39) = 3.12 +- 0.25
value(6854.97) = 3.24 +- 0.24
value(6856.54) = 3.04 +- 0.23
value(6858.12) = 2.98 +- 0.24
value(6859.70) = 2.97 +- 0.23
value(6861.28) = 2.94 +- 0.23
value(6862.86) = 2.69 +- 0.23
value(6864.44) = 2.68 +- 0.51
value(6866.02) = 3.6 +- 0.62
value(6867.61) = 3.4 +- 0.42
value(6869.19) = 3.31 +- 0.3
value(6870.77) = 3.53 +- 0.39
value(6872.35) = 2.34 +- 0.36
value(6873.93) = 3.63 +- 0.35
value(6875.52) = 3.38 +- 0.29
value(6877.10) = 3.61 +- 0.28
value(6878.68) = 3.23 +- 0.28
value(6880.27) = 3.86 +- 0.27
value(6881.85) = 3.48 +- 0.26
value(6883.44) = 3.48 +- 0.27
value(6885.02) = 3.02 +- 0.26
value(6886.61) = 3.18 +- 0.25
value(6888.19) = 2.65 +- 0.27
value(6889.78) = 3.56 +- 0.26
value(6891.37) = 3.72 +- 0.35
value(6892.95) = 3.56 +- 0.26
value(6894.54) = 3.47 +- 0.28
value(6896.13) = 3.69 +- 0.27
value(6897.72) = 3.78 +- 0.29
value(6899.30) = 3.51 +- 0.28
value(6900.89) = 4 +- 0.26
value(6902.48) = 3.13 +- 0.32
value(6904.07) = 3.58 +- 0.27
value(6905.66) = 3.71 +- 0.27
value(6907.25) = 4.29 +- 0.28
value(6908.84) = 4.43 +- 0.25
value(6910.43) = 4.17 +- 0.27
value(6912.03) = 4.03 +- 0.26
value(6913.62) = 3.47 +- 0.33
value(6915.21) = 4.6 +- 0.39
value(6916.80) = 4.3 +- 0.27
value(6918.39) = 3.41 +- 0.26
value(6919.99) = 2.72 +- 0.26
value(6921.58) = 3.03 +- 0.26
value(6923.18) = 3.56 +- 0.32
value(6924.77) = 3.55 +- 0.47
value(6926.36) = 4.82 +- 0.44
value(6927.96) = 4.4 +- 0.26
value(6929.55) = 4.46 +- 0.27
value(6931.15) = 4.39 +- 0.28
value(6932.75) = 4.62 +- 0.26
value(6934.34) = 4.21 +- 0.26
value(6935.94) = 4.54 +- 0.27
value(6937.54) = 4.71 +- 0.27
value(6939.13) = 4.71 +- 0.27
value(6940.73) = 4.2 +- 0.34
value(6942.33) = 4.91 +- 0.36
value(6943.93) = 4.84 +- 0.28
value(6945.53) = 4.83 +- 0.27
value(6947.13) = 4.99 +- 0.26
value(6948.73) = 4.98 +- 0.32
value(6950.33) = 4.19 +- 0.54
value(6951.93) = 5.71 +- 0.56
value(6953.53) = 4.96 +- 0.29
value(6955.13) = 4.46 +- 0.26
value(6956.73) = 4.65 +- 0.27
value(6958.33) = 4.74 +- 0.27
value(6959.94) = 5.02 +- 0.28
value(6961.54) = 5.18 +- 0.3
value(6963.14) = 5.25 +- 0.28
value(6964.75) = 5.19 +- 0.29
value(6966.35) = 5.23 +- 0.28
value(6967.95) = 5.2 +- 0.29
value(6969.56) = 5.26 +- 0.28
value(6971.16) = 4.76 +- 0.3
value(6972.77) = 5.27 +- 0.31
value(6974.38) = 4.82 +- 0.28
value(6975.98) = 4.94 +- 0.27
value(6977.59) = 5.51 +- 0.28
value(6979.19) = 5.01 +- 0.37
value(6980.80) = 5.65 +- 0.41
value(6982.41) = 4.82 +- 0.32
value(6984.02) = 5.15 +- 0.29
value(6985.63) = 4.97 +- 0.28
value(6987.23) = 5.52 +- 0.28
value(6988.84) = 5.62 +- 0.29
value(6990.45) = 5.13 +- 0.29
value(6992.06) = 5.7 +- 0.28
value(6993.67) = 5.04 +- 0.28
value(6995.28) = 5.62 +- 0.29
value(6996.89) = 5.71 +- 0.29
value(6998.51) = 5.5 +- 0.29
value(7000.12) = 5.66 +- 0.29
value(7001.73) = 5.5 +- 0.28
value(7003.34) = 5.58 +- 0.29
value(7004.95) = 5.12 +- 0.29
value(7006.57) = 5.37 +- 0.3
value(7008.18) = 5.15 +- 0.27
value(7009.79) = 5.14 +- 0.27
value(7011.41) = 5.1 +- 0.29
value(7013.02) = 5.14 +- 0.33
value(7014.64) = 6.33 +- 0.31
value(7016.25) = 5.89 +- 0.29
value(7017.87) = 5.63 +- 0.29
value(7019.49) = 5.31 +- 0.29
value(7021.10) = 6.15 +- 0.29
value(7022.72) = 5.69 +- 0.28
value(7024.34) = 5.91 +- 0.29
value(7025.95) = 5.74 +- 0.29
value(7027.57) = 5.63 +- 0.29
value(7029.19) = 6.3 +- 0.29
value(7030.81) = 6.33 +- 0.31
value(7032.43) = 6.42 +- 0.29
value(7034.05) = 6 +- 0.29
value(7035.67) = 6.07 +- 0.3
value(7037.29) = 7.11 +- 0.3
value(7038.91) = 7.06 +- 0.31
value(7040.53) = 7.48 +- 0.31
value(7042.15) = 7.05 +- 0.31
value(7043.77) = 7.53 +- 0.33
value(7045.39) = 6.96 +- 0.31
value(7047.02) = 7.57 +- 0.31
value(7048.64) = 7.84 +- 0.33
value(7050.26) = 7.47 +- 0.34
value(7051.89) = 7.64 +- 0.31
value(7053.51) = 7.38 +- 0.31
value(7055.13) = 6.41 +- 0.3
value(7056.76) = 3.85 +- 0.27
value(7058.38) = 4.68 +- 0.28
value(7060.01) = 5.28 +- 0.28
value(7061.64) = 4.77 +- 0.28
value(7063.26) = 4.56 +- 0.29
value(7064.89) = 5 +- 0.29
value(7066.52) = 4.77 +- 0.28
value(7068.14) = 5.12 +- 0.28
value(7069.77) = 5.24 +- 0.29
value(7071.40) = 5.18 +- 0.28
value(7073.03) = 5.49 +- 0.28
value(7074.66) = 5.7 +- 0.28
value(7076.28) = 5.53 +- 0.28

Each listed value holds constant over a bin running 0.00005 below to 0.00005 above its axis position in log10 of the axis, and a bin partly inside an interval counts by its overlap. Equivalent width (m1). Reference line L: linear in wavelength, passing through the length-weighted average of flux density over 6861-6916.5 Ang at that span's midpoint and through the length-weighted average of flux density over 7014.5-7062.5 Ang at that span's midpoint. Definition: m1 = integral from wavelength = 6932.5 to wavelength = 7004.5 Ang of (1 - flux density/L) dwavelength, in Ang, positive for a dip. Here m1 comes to -1.0 Ang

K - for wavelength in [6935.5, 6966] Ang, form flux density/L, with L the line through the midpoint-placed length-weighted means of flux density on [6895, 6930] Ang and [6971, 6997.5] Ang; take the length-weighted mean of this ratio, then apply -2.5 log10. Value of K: -0.06 mag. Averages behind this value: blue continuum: 3.84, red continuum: 5.26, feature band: 4.85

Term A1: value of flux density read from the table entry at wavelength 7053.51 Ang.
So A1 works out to 7.38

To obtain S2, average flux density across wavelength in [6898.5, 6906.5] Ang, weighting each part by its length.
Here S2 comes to 3.59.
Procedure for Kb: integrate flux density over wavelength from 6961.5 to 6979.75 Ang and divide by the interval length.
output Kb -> 5.14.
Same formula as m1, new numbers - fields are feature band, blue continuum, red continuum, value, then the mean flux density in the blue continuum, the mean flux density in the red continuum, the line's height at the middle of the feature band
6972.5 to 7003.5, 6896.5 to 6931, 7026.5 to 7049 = 1.5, 3.86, 6.78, 5.61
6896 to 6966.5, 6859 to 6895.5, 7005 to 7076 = -2.8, 3.28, 5.95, 4.16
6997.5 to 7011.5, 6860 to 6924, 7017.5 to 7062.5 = 0.7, 3.49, 6.34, 5.65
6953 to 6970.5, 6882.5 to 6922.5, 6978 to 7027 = -1.1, 3.62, 5.46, 4.71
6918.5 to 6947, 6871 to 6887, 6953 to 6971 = 1.1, 3.33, 5.01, 4.42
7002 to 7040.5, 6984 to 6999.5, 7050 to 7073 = -3.0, 5.41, 5.48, 5.44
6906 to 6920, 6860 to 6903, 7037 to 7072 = -0.5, 3.35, 6.17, 3.86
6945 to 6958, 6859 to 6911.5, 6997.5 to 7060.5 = -0.5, 3.45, 6.11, 4.67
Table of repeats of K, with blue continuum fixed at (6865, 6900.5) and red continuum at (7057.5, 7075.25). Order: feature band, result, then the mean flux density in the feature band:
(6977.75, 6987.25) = -0.202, 5.18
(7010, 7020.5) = -0.204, 5.55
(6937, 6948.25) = -0.201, 4.75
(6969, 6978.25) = -0.200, 5.08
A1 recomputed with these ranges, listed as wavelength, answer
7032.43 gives 6.42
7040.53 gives 7.48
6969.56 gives 5.26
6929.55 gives 4.46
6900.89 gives 4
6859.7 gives 2.97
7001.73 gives 5.5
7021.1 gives 6.15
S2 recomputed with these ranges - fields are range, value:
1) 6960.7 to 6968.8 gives 5.21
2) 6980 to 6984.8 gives 5.2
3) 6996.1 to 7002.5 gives 5.59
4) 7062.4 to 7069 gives 4.87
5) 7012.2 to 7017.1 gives 5.78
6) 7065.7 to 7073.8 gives 5.16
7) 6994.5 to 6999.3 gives 5.6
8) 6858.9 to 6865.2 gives 2.82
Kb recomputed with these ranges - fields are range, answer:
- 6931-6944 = 4.56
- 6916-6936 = 3.98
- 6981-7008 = 5.38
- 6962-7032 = 5.44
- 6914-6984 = 4.66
